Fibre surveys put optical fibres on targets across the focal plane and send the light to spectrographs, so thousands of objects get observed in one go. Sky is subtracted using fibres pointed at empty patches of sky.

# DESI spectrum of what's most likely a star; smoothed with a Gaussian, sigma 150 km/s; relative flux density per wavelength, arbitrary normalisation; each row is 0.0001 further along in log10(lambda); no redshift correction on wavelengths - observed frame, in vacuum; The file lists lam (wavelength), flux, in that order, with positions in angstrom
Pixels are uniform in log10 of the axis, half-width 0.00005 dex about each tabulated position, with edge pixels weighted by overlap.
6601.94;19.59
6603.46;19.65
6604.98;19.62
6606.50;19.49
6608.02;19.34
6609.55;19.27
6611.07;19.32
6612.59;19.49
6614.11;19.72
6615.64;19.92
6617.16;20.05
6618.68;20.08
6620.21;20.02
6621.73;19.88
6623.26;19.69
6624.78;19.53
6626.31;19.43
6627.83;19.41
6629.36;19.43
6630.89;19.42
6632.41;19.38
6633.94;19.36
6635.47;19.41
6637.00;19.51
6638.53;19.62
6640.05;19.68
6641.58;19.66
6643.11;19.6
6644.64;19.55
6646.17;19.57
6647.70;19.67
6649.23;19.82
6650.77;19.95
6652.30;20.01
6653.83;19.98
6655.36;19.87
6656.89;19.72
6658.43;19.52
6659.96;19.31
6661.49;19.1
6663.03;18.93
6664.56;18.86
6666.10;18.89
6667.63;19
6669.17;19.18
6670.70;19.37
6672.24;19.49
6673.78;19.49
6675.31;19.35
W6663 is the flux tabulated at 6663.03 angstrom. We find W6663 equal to 18.93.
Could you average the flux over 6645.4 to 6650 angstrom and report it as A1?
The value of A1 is 19.7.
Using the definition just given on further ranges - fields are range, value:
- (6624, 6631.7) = 19.5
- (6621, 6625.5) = 19.7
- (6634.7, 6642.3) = 19.6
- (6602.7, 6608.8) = 19.5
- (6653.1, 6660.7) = 19.7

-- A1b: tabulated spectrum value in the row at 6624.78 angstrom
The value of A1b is 19.53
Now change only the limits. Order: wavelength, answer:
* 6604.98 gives 19.62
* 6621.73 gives 19.88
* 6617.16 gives 20.05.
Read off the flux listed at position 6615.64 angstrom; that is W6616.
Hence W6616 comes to 19.92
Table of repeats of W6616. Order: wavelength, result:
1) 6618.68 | 20.08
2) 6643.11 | 19.6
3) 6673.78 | 19.49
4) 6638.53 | 19.62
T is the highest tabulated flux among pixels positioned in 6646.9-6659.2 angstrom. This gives 20.01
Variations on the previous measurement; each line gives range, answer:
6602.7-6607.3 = 19.65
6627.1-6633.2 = 19.43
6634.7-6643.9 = 19.68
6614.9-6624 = 20.08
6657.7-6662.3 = 19.52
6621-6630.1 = 19.88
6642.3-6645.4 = 19.6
